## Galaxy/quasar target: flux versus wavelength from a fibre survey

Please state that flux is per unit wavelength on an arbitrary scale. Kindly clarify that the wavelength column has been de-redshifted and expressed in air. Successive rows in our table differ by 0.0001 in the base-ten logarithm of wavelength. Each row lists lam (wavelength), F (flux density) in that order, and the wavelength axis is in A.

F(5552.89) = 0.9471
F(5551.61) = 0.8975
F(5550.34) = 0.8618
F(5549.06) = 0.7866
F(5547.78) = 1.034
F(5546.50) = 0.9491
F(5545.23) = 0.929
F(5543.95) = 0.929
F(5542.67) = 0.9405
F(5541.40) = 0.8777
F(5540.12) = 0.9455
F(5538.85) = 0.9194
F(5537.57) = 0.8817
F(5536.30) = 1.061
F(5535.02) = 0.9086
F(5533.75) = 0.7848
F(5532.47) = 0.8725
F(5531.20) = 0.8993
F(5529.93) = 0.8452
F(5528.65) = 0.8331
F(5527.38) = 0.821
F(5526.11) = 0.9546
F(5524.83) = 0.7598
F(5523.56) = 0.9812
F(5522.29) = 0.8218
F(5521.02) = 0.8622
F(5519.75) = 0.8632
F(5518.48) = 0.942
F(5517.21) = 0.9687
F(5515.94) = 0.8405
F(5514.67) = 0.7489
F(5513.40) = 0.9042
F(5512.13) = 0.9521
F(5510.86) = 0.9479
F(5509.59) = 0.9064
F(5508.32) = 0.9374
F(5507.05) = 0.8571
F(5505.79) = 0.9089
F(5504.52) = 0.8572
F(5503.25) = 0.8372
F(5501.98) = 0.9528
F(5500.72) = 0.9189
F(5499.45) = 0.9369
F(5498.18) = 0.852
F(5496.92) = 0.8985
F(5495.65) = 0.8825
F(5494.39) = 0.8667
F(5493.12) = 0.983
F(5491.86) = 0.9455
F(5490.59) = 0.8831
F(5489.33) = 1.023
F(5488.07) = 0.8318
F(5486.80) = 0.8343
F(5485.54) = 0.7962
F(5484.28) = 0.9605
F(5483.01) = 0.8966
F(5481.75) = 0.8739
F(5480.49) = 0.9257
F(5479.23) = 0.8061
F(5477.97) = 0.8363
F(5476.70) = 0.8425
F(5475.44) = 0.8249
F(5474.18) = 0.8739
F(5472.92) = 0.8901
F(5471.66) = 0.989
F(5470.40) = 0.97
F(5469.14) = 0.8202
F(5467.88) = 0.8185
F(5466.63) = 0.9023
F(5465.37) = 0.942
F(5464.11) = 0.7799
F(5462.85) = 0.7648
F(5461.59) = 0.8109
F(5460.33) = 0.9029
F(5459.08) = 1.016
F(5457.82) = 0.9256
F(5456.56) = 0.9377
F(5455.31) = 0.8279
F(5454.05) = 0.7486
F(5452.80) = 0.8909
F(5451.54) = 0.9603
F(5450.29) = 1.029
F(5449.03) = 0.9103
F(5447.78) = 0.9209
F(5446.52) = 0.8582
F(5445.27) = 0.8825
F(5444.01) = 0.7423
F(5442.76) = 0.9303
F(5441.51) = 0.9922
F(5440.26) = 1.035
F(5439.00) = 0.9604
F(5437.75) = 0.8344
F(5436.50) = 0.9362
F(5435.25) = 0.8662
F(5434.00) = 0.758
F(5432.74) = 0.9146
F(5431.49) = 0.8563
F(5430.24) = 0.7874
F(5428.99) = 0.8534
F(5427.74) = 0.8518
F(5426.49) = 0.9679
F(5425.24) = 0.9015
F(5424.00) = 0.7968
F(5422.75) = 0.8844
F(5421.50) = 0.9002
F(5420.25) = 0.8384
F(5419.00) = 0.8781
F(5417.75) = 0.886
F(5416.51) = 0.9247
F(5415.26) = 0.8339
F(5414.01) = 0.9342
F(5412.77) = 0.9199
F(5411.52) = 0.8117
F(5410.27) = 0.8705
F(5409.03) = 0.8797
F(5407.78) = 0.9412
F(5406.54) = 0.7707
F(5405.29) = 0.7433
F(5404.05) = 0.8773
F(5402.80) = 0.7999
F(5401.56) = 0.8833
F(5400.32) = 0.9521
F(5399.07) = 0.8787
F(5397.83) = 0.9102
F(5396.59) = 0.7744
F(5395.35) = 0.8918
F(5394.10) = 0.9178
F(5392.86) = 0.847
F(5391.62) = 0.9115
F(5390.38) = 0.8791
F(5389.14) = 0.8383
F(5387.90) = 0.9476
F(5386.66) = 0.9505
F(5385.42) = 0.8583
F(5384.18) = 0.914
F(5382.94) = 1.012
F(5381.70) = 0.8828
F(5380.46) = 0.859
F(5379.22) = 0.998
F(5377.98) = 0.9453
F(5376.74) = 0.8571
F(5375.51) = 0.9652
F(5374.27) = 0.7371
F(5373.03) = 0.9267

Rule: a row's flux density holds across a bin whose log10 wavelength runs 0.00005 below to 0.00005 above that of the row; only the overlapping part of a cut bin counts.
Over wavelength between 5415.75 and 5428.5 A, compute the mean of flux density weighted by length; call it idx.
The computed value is 0.882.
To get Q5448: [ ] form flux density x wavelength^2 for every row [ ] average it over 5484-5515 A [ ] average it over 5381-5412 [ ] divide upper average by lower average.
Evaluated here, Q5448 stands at 1.1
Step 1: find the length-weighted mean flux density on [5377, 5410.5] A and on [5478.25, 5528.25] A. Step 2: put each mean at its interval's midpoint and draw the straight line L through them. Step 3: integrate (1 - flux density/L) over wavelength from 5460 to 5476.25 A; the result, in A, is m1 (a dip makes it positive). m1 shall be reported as 0.4 A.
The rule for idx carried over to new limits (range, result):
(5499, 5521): 0.897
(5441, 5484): 0.884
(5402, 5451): 0.879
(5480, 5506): 0.898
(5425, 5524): 0.889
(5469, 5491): 0.883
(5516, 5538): 0.885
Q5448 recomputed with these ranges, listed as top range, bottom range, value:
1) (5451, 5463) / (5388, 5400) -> 1.03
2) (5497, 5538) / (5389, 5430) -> 1.06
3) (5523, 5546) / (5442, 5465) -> 1.05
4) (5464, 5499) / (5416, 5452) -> 1.01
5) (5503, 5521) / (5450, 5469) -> 1.03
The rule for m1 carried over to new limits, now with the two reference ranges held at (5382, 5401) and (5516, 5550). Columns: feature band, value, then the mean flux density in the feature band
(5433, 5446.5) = 0.08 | 0.893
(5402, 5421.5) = 0.79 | 0.862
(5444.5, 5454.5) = -0.03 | 0.9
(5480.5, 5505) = 0.02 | 0.897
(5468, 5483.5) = 0.36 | 0.877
